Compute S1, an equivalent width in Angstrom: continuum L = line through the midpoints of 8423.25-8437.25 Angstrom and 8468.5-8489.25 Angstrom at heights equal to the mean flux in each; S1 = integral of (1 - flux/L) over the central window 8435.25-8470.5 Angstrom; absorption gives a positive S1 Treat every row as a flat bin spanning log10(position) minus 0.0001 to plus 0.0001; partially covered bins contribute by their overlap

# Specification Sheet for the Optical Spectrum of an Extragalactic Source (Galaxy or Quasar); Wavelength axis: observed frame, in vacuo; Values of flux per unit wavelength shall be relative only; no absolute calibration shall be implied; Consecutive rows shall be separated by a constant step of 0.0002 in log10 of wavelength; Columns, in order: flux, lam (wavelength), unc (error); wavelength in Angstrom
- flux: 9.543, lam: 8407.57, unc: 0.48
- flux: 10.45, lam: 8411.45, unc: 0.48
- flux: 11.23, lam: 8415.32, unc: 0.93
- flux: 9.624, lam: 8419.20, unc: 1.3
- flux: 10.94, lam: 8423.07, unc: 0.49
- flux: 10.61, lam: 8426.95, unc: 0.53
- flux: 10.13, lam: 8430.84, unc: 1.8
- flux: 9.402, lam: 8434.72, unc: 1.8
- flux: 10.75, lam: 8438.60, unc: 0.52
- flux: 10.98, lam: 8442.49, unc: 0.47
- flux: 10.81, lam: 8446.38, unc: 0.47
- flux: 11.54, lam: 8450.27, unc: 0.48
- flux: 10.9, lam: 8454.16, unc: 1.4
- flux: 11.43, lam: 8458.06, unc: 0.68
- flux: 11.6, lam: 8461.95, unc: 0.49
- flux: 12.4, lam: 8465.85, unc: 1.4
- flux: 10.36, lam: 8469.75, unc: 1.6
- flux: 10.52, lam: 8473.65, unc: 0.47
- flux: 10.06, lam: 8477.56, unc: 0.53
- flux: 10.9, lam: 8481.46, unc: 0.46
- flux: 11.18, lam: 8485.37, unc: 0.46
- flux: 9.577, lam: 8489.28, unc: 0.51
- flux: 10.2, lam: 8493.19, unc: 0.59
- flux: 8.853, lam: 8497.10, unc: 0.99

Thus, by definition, -2.8 Angstrom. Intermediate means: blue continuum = 10.2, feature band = 11.2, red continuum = 10.5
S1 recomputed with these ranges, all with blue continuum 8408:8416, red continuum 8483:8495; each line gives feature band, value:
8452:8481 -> -1.8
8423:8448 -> 0.0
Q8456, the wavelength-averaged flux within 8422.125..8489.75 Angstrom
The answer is 10.8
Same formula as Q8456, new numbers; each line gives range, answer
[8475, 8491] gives 10.4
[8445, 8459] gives 11.2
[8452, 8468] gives 11.6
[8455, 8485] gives 11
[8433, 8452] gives 10.7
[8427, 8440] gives 10.1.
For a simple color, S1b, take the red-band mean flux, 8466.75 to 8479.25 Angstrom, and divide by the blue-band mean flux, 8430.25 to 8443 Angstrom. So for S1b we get 1.0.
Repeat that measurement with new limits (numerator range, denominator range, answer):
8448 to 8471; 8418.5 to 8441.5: 1.11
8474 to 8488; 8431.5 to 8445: 1.02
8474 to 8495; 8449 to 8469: 0.90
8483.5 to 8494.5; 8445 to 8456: 0.93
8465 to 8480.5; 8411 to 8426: 1.01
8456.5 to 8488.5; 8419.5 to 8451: 1.04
